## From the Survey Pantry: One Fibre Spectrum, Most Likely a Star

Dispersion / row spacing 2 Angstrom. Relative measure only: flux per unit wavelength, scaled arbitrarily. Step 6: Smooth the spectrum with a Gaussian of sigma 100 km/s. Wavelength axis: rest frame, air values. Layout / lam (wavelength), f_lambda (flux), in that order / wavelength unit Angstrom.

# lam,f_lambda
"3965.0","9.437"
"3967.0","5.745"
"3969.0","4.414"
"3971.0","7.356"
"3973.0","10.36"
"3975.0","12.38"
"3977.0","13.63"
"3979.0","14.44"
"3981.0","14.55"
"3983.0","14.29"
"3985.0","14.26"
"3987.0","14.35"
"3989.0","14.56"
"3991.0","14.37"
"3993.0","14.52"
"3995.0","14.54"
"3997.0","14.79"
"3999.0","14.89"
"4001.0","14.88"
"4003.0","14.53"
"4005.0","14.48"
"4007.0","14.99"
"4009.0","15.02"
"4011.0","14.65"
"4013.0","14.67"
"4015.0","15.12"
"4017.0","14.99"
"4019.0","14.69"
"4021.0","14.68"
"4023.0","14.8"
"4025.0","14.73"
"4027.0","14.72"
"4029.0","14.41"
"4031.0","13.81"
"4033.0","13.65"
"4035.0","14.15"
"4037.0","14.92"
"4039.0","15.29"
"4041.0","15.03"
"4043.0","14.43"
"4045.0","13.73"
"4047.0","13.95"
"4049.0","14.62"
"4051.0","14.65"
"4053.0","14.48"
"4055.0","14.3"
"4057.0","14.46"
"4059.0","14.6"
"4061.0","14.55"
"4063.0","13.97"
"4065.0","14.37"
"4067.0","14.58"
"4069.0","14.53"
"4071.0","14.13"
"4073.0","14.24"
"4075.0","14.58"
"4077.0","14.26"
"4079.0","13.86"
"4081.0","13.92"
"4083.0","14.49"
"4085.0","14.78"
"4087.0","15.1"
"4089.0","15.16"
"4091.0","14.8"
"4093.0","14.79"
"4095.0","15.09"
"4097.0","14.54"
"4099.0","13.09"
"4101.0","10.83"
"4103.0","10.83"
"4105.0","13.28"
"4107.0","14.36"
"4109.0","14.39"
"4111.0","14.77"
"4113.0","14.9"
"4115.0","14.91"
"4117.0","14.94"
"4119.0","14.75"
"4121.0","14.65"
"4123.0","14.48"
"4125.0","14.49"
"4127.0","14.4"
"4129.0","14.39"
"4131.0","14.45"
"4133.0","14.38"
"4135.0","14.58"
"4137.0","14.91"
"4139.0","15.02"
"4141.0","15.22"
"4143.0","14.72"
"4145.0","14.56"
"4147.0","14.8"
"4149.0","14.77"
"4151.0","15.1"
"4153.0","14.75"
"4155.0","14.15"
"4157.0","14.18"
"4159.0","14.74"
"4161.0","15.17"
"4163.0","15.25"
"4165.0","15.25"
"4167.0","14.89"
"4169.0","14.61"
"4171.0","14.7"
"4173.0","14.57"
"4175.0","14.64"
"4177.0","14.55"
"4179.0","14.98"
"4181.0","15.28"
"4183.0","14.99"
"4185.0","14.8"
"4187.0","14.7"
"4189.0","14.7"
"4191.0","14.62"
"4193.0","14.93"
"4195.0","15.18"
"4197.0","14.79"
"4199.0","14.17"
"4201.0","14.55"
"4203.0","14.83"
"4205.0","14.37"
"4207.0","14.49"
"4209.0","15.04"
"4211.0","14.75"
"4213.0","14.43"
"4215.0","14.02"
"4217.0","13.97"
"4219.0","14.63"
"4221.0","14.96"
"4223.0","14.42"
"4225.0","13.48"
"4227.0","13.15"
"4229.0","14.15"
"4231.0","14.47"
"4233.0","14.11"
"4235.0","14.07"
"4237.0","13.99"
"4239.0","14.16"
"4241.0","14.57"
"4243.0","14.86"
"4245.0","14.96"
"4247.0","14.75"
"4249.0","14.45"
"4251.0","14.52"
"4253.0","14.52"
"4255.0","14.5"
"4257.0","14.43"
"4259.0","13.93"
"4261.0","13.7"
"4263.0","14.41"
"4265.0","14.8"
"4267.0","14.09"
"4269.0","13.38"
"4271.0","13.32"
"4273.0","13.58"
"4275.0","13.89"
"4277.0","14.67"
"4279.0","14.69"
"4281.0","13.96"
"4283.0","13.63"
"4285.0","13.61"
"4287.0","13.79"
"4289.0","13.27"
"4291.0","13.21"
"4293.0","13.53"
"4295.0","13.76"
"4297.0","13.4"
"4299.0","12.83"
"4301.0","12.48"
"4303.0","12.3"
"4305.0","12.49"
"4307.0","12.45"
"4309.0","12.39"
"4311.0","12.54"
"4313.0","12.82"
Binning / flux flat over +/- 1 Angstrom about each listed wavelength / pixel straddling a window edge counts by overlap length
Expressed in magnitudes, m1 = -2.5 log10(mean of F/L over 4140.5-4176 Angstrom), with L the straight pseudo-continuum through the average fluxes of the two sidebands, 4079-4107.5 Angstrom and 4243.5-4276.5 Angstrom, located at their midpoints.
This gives -0.06 mag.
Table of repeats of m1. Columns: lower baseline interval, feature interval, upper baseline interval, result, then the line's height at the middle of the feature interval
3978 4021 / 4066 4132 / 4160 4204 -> 0.04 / 14.7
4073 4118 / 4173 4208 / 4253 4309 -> -0.06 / 13.9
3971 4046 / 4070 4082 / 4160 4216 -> 0.02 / 14.5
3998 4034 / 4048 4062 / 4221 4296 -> 0.00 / 14.6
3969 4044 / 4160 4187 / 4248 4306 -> -0.08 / 13.9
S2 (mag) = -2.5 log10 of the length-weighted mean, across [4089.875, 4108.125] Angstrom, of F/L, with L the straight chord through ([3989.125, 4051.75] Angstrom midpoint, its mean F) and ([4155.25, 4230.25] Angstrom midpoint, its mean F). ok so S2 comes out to 0.08 mag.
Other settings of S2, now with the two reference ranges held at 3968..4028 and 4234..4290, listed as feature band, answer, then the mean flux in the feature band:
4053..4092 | -0.041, 14.5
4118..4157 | -0.049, 14.6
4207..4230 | -0.014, 14.3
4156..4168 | -0.066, 14.9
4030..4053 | -0.039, 14.4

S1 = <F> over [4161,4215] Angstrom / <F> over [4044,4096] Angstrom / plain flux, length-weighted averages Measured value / 1.02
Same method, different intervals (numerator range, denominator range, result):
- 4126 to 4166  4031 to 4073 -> 1.02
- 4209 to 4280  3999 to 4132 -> 0.99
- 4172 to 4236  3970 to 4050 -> 1.02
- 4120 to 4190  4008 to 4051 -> 1.01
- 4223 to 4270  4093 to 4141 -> 1.00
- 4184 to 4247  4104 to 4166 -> 0.99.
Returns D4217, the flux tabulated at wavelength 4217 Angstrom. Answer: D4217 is 13.97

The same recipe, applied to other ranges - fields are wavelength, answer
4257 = 14.43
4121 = 14.65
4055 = 14.3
